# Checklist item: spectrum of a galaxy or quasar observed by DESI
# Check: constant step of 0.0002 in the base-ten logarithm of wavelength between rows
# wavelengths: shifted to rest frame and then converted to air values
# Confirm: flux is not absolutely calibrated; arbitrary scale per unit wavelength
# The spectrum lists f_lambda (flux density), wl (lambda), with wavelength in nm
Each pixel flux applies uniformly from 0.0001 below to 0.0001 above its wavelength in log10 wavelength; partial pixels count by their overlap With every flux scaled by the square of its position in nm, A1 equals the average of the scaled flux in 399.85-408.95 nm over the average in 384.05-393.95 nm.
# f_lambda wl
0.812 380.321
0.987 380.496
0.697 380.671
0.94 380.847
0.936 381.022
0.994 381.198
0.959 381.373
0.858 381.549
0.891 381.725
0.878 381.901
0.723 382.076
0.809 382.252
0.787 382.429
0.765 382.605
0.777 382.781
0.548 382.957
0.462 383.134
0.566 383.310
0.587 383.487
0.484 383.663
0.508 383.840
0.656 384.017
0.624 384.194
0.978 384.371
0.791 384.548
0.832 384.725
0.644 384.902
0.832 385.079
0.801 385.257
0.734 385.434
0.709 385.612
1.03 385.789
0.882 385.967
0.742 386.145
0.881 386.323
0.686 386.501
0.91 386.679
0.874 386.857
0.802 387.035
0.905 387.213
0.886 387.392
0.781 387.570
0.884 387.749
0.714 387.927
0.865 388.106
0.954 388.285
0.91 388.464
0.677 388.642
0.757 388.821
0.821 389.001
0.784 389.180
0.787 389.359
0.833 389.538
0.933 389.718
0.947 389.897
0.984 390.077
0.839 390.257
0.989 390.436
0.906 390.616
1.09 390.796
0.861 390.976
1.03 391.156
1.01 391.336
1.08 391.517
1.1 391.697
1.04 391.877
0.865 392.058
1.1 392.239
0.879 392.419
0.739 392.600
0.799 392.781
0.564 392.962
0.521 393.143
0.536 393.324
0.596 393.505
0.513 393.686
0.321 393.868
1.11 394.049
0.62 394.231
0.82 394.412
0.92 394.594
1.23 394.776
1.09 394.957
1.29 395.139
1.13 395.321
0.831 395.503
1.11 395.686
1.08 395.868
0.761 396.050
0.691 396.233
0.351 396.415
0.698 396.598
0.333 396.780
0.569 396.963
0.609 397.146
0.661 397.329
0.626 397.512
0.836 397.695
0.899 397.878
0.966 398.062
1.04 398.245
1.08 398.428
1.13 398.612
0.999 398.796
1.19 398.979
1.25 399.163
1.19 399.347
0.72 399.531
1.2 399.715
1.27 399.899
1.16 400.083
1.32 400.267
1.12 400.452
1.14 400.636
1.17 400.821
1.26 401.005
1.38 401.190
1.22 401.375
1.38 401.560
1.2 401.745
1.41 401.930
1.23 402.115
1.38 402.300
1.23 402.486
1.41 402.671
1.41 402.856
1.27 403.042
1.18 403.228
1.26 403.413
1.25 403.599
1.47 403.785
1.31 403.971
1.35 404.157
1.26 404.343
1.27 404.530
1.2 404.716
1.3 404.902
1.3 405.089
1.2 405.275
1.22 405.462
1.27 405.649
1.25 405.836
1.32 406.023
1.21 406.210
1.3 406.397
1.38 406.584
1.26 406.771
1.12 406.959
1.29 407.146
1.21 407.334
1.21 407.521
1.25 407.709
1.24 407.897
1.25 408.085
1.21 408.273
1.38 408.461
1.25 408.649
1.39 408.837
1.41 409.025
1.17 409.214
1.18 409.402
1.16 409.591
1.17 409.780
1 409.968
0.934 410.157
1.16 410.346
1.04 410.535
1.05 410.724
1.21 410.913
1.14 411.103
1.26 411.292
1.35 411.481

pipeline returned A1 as 1.7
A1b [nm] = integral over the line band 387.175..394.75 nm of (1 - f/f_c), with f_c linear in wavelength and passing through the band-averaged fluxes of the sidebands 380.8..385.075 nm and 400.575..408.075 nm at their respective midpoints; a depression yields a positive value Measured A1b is 0.79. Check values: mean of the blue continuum 0.75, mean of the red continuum 1.27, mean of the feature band 0.842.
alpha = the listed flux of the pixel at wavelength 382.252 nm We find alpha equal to 0.809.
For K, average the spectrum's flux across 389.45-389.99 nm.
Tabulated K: 0.904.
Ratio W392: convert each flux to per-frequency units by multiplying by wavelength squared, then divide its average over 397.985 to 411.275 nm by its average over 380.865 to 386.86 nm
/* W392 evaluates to 1.77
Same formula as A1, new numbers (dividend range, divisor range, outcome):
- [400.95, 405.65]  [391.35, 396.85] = 1.64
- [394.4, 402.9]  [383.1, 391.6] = 1.35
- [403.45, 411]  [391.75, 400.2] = 1.50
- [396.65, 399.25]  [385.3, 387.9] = 1.11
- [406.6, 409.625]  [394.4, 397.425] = 1.60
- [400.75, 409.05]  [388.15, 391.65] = 1.52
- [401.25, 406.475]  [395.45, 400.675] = 1.43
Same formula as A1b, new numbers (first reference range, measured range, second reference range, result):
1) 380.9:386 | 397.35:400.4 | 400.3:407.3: 0.28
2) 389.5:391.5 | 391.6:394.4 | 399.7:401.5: 0.72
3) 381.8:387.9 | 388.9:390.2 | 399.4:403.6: 0.04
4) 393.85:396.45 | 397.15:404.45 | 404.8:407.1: -0.44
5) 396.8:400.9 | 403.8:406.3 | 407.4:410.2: -0.31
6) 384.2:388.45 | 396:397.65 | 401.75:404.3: 0.79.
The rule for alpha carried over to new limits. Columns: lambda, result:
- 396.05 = 0.761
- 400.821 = 1.17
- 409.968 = 1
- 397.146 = 0.609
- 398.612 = 1.13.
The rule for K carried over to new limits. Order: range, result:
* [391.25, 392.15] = 1.02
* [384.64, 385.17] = 0.769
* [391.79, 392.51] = 0.97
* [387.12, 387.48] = 0.894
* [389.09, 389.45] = 0.788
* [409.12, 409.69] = 1.17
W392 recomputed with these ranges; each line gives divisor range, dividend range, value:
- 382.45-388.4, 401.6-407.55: 1.85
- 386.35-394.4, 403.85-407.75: 1.63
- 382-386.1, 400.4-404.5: 1.97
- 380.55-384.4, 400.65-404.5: 1.93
